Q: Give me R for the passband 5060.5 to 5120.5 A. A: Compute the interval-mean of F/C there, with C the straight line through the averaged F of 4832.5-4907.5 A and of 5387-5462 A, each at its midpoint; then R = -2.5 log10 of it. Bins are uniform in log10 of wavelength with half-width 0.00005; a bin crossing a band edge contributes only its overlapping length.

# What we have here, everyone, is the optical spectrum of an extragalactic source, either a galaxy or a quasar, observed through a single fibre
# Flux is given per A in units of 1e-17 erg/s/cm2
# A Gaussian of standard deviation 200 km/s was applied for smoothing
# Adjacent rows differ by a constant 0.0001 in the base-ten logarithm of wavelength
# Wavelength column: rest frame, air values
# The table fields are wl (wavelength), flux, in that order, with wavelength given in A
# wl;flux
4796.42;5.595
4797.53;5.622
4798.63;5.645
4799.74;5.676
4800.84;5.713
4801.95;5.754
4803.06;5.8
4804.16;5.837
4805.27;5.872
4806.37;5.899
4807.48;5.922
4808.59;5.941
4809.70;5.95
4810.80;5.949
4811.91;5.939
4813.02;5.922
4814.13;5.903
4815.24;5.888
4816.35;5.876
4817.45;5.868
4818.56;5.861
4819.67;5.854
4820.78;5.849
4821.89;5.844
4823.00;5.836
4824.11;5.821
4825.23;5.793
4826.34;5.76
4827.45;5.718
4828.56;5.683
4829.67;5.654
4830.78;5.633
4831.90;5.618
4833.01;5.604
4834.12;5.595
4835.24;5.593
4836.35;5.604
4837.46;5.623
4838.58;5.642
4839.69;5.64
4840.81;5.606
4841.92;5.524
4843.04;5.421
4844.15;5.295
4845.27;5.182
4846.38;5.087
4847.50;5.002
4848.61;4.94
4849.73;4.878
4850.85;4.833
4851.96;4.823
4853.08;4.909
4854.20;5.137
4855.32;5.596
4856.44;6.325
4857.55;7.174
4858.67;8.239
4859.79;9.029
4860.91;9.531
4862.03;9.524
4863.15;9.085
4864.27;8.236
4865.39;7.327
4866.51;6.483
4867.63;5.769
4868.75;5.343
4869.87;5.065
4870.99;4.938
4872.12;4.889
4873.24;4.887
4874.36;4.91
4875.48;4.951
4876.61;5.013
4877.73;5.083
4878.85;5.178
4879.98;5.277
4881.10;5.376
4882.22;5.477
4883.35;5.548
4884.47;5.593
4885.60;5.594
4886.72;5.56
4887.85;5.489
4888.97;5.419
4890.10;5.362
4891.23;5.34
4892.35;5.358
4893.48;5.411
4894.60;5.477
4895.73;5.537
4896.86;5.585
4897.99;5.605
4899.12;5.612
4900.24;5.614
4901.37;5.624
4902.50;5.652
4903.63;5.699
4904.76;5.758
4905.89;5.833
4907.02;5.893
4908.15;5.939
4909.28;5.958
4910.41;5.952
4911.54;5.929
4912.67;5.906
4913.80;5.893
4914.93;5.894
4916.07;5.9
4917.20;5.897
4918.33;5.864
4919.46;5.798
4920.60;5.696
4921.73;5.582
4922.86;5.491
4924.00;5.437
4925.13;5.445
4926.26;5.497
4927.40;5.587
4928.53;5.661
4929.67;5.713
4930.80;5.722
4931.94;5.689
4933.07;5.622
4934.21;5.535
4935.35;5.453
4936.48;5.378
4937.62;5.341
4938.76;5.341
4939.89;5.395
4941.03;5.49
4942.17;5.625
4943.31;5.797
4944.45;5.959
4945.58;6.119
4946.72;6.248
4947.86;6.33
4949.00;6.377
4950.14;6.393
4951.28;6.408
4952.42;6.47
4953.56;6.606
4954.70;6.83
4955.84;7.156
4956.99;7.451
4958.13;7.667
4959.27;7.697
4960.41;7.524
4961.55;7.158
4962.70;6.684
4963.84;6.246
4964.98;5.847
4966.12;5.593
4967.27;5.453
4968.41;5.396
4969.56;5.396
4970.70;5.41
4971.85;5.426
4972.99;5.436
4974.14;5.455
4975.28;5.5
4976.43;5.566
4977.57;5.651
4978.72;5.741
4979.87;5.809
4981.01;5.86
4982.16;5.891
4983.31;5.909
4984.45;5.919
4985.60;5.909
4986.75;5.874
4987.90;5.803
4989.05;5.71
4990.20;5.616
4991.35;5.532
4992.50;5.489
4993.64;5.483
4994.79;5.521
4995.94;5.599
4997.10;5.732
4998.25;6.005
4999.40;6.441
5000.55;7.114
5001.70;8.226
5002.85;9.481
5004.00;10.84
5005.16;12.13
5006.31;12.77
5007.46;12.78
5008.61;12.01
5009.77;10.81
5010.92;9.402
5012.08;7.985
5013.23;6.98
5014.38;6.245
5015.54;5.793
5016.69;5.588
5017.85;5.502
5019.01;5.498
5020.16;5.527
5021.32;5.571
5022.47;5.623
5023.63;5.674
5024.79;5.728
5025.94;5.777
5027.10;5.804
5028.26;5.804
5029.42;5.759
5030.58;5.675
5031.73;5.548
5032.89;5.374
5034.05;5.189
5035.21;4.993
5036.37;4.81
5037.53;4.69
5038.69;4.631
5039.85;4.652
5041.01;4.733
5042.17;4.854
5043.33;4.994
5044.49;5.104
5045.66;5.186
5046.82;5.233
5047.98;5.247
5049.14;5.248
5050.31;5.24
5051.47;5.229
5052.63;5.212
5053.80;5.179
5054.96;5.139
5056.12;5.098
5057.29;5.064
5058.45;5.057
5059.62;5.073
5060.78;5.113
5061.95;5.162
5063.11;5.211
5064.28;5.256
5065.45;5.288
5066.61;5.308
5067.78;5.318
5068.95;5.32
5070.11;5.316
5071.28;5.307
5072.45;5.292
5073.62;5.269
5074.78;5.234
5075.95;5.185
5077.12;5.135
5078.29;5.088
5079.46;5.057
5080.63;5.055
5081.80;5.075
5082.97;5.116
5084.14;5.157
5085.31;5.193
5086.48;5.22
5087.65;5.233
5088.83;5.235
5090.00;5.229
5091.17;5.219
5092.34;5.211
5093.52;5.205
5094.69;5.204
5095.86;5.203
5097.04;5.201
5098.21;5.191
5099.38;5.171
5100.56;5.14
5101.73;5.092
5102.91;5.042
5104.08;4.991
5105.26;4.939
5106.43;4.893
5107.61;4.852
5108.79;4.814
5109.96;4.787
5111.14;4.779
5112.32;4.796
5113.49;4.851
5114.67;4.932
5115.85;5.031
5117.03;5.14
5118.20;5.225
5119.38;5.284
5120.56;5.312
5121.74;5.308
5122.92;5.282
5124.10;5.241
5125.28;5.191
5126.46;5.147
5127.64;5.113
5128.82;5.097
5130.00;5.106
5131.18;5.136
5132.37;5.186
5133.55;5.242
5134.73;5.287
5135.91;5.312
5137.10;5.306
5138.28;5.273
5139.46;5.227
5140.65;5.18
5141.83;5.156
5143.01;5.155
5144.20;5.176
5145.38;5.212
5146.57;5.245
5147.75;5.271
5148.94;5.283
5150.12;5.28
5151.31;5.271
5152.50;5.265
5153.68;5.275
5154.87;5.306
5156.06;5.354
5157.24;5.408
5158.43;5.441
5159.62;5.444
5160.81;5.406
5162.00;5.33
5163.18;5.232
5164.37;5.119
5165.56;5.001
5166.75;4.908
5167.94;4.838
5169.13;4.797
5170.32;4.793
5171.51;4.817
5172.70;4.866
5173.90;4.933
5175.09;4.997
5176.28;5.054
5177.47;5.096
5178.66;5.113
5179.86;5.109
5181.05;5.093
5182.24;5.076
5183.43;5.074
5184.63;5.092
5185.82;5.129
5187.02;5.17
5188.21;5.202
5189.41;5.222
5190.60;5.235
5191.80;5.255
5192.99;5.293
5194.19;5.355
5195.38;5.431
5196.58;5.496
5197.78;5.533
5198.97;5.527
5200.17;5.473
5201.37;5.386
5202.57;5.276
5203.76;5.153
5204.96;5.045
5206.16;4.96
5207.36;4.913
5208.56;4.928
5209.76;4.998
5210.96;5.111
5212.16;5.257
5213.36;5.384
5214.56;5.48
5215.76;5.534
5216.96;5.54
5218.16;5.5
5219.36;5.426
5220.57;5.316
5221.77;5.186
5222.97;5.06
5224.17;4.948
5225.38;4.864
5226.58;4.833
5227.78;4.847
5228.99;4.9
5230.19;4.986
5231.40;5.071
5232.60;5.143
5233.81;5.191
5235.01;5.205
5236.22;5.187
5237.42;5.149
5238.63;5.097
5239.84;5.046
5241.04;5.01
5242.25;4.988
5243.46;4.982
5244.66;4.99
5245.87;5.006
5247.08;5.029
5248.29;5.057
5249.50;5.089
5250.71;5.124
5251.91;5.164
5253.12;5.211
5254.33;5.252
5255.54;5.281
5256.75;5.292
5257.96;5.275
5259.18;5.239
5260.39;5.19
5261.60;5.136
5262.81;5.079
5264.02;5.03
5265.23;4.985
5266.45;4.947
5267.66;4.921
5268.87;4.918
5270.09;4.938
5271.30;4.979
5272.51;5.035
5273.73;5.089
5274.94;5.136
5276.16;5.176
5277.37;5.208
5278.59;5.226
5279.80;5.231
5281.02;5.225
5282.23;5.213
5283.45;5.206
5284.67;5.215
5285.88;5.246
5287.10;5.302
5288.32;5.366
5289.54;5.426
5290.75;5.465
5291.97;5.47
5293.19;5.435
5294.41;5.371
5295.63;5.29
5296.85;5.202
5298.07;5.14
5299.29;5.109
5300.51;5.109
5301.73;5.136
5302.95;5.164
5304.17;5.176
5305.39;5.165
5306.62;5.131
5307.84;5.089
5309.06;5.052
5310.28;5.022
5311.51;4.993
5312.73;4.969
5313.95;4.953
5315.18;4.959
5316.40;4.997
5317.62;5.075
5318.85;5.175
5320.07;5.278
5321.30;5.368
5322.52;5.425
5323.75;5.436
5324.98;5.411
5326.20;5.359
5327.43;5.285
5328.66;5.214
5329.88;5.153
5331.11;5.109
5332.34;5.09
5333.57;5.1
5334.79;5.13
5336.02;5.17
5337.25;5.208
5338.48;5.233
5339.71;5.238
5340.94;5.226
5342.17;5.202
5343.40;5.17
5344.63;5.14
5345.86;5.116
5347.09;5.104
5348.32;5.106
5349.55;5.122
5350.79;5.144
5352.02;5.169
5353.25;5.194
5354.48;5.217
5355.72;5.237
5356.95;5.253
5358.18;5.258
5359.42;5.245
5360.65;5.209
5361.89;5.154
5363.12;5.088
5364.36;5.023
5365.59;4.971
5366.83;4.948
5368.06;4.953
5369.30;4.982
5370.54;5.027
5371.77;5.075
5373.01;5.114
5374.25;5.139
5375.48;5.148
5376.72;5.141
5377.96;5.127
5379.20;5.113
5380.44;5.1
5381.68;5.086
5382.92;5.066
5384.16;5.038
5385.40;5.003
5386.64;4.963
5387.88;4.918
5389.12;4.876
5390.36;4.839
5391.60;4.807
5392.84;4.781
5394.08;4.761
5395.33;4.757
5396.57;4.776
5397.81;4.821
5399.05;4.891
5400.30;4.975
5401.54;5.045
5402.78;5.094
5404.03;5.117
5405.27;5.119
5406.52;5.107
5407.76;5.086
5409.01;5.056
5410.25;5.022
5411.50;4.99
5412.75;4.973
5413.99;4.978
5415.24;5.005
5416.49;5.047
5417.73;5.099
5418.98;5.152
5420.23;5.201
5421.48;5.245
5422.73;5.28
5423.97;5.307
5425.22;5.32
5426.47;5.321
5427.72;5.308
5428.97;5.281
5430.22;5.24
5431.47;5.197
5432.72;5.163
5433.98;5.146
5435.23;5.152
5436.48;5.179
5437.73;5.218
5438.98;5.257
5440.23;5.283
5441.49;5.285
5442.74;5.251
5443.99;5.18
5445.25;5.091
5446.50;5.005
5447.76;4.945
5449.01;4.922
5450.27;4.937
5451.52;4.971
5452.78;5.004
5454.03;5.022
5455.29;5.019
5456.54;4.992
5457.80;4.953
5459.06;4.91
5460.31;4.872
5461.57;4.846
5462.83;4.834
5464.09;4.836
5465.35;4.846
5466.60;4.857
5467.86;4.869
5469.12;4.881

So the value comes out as 0.07 mag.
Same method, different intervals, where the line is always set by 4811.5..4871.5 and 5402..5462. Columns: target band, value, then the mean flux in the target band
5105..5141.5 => 0.09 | 5.11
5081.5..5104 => 0.09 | 5.17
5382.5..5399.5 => 0.06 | 4.88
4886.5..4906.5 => 0.07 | 5.55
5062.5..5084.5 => 0.09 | 5.21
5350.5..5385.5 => 0.02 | 5.11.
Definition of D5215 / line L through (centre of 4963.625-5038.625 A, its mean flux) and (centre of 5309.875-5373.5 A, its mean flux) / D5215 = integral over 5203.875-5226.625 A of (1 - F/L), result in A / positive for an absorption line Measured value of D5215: 1.8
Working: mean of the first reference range 6.43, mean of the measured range 5.18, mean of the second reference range 5.15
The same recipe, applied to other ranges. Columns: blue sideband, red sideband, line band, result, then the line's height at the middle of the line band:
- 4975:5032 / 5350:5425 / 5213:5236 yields 2.43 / 5.79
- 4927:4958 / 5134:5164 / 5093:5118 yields 1.95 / 5.44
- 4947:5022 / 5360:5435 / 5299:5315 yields 1.04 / 5.43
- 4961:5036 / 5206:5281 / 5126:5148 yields 2.00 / 5.72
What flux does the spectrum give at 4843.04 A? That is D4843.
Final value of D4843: 5.421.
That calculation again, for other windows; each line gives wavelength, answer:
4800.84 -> 5.713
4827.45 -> 5.718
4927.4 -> 5.587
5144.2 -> 5.176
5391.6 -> 4.807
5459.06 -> 4.91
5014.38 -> 6.245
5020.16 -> 5.527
